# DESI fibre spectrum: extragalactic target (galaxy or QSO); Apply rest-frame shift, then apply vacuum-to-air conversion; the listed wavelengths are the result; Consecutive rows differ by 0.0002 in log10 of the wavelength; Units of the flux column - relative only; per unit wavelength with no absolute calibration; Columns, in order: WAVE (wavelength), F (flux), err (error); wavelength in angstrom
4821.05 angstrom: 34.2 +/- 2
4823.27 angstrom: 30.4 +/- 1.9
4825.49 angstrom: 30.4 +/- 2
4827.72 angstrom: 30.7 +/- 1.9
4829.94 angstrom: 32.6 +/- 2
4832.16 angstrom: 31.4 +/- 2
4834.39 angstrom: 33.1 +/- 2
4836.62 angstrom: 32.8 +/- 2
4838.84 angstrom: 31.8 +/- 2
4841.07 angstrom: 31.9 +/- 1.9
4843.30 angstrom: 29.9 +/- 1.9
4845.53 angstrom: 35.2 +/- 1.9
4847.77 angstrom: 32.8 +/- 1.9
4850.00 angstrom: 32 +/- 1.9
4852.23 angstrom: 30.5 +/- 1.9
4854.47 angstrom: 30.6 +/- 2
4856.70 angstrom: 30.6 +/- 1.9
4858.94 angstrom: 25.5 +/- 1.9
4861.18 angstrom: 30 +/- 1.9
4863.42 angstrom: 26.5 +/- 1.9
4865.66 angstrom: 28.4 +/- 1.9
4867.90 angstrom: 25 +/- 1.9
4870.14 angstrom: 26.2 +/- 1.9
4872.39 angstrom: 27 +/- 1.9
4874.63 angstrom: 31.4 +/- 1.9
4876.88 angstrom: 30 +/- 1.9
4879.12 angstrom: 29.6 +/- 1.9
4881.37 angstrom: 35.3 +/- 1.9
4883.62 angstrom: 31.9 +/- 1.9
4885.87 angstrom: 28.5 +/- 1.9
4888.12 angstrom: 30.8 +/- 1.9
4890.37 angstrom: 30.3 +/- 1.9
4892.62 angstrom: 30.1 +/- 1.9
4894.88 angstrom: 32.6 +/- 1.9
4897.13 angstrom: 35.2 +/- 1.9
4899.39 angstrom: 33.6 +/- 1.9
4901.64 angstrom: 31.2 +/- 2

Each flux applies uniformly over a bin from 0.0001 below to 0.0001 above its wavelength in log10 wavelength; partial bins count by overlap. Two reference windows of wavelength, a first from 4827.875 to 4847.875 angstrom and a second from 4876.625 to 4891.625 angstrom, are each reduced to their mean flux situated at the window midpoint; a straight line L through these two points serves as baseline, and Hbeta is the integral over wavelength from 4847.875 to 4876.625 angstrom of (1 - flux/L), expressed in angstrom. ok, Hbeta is 2.5 angstrom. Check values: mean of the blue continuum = 32.3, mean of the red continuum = 31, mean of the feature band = 28.8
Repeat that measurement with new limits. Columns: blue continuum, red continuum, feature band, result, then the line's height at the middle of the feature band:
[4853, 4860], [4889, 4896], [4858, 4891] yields 1.00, 30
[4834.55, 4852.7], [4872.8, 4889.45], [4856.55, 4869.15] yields 1.65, 31.5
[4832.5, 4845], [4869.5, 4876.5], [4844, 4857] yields -0.48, 30.8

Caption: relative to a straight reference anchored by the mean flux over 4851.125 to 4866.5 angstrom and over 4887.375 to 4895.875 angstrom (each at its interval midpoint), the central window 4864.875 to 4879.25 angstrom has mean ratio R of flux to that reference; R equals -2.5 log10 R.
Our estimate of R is 0.059 mag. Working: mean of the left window 28.9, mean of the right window 30.9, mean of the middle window 28.1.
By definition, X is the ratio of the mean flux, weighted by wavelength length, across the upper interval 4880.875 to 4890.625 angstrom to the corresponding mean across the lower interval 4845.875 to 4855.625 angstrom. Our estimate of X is 0.98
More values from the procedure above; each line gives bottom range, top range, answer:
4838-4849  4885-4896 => 0.94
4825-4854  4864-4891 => 0.92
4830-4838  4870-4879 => 0.89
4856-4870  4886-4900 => 1.16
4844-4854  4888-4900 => 0.99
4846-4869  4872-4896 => 1.05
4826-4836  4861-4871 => 0.85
